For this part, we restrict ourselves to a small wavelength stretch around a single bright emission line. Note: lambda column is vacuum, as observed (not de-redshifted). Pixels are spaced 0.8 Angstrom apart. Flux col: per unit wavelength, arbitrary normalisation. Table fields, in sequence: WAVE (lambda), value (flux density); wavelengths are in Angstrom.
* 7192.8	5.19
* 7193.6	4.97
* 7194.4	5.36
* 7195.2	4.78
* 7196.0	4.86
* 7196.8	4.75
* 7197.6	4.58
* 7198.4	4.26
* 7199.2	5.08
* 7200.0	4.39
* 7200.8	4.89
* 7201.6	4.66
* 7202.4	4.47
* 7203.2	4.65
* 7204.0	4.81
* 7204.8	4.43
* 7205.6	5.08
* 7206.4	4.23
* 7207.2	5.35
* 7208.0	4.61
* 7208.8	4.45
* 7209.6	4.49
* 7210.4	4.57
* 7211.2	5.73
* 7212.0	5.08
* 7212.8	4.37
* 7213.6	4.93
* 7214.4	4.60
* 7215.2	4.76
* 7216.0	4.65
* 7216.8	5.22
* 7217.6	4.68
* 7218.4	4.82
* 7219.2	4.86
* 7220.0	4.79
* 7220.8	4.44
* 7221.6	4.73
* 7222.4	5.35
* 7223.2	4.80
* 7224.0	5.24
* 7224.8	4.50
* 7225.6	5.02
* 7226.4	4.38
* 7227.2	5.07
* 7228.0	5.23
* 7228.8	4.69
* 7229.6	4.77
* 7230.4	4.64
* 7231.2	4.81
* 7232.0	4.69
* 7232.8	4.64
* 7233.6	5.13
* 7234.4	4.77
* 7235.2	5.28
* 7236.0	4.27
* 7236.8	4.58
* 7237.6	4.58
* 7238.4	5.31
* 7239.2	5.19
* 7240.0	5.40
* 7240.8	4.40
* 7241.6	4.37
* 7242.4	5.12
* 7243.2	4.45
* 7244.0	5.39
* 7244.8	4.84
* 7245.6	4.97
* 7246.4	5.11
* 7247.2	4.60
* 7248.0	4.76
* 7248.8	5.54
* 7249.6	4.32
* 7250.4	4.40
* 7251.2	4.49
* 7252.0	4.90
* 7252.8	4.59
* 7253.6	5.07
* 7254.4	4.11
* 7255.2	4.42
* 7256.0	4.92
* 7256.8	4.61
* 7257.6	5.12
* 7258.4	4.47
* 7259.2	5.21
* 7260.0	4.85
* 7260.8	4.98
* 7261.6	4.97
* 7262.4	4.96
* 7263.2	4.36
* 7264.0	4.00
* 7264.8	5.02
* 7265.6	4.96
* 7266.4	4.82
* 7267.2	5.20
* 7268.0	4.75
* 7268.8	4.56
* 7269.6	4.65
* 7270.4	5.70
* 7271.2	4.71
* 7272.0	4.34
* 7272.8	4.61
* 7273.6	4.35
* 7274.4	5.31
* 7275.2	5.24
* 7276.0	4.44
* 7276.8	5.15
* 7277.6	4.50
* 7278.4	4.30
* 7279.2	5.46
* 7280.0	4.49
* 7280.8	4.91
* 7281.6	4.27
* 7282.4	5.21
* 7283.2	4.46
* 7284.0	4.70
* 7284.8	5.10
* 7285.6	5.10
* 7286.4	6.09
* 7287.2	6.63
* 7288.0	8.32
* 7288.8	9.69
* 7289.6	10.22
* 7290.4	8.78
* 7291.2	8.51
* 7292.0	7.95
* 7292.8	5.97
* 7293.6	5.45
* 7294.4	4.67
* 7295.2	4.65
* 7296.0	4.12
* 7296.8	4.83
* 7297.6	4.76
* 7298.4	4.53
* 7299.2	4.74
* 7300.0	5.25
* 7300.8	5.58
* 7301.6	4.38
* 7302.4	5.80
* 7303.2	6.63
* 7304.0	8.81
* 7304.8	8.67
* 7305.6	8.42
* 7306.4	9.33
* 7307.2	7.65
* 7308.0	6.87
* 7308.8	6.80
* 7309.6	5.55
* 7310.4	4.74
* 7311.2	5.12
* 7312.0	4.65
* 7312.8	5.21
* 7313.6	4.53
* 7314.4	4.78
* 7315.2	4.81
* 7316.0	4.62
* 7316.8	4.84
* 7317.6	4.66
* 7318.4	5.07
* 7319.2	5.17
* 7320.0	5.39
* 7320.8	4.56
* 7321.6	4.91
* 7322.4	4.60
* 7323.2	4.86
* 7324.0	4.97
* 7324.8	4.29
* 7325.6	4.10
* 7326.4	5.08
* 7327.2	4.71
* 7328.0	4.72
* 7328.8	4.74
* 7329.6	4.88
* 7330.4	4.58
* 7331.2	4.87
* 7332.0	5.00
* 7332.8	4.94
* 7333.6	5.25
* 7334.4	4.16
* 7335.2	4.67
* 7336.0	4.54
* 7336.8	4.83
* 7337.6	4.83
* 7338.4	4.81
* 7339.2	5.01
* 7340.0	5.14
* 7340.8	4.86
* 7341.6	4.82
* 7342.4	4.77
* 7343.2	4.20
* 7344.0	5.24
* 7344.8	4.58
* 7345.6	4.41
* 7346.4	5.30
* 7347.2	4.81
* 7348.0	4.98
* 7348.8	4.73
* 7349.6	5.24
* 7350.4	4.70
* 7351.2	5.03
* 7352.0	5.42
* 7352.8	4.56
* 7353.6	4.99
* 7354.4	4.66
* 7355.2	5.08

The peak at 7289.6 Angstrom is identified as [S II] 6716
